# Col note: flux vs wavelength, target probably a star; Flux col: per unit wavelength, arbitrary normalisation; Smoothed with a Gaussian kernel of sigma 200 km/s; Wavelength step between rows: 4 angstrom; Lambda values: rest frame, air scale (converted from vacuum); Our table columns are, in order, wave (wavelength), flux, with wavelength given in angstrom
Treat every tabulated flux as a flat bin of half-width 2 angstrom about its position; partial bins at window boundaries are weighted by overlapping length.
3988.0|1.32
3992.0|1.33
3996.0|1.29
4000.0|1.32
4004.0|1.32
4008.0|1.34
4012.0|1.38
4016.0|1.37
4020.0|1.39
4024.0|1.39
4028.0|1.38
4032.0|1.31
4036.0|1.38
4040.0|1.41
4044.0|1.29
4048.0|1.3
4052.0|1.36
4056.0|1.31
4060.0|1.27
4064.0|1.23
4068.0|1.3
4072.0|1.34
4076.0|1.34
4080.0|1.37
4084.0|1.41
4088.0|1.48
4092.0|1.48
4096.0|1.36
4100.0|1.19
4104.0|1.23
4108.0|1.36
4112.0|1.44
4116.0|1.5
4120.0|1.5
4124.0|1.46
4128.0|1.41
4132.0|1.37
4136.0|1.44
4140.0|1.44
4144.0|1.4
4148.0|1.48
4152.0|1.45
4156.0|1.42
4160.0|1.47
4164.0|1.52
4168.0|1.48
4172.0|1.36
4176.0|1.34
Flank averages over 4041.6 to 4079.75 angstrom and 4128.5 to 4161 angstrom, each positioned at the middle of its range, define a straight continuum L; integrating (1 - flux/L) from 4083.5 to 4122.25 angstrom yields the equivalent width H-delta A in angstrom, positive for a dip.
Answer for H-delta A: -0.7 angstrom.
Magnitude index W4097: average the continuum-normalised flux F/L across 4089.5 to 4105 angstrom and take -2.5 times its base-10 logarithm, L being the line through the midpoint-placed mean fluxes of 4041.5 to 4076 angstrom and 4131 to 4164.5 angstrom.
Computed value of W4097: 0.03 mag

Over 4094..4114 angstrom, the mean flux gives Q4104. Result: 1.32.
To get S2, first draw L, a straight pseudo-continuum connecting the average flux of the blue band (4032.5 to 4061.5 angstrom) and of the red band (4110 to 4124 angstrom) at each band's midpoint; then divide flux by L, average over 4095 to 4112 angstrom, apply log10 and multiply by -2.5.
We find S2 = 0.12 mag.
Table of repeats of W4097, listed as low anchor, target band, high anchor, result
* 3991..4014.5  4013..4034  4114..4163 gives -0.016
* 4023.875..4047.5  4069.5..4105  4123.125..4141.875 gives 0.025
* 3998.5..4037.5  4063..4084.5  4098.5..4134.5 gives 0.035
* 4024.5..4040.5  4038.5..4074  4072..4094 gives 0.061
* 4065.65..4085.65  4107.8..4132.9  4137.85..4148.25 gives -0.029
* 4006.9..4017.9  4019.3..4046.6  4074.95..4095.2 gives 0.014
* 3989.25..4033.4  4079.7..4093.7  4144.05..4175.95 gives -0.035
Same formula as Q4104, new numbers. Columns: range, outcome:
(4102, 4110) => 1.29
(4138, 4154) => 1.44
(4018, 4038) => 1.37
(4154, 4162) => 1.44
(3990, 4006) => 1.32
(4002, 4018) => 1.35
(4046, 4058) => 1.32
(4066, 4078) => 1.33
